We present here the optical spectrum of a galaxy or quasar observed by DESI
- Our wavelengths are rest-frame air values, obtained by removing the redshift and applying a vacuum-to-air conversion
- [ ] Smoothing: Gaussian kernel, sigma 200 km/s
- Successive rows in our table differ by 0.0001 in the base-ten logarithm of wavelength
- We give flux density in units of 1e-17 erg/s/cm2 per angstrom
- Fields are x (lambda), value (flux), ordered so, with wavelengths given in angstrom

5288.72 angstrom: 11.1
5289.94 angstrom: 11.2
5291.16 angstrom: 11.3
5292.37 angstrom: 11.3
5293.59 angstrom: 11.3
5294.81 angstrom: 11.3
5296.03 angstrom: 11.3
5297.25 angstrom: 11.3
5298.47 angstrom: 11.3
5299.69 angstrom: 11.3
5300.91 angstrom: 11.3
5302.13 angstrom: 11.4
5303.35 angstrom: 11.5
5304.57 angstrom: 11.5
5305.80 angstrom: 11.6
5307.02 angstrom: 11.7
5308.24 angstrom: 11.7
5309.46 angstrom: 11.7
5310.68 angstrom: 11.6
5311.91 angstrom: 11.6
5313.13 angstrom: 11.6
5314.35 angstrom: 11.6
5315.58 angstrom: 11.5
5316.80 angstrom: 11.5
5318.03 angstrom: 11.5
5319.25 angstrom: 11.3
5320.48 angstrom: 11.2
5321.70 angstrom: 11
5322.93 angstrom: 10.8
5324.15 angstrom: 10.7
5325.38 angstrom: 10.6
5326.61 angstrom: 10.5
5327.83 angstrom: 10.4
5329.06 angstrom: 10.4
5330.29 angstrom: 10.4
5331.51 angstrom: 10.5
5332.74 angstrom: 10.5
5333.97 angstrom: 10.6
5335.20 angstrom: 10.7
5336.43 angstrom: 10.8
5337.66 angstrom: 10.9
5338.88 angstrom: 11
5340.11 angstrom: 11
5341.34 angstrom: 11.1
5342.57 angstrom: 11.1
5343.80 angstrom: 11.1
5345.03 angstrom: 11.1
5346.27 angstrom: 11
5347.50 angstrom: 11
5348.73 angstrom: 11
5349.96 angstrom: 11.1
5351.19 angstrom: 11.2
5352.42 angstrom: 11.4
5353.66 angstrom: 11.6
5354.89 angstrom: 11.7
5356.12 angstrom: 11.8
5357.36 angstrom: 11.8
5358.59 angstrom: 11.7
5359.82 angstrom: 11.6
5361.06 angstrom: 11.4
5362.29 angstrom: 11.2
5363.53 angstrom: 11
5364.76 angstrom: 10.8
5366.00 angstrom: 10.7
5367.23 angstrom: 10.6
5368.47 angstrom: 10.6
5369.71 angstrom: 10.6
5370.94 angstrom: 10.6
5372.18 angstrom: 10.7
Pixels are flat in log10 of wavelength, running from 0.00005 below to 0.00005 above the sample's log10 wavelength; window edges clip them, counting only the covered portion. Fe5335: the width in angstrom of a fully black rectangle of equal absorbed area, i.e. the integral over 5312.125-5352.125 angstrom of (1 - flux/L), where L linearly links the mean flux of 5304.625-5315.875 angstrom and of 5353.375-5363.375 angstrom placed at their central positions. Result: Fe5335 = 2.2 angstrom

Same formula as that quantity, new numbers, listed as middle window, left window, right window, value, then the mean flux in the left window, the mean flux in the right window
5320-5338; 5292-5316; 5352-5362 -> 1.4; 11.5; 11.6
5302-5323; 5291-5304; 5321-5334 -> -1.0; 11.3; 10.6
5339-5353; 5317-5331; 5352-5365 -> 0.2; 10.8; 11.5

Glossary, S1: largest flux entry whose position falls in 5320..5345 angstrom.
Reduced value 11.2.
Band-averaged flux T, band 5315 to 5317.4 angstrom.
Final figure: 11.5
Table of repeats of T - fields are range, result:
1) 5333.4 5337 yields 10.7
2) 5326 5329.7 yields 10.4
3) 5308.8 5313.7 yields 11.6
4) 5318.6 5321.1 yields 11.3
